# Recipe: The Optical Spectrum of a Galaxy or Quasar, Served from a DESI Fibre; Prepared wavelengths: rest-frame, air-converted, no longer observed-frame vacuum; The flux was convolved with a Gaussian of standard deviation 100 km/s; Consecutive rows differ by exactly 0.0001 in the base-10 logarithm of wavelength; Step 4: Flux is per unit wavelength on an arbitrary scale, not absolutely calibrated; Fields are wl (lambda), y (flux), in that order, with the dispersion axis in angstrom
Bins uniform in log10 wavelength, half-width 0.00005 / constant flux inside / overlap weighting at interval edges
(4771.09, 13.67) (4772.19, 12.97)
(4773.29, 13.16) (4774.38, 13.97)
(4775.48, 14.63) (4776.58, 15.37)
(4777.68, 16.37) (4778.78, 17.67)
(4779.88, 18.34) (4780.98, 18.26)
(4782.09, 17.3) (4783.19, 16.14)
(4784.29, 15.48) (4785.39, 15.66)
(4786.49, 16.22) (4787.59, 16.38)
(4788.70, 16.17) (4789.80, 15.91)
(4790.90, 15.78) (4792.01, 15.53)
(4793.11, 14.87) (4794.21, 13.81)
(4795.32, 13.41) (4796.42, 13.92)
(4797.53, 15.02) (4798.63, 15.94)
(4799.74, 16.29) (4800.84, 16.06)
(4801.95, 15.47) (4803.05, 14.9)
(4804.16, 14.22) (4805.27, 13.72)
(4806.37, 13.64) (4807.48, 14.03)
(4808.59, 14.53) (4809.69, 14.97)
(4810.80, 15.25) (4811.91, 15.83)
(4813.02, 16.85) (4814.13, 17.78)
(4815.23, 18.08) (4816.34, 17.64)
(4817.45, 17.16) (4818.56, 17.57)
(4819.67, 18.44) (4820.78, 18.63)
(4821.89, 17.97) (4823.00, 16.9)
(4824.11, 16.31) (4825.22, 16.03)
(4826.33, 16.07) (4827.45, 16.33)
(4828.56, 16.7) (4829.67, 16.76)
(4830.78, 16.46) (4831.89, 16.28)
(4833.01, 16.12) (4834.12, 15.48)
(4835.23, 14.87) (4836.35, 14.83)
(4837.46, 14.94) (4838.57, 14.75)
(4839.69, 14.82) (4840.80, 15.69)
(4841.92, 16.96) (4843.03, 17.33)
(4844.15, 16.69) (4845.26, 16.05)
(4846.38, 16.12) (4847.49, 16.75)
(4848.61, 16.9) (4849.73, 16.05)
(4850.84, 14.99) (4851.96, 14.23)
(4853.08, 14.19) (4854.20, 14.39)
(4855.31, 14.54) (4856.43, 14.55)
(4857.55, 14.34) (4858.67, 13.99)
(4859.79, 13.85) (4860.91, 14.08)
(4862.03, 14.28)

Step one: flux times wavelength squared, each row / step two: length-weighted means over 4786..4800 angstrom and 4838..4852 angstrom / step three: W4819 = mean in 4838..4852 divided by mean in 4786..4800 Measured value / 1.07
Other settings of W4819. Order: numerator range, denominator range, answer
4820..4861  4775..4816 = 1.02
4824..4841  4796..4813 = 1.06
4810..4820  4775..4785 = 1.04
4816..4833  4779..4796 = 1.08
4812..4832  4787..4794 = 1.10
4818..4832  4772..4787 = 1.09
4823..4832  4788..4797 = 1.11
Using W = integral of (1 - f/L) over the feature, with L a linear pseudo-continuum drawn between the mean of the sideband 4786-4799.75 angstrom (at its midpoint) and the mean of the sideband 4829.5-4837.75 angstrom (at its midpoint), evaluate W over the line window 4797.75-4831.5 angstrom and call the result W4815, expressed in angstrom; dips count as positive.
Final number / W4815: -1.5 angstrom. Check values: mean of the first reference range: 15.3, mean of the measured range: 16.2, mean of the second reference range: 15.7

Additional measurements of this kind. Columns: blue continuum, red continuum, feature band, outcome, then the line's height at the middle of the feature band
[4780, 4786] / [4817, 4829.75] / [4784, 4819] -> 2.7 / 16.9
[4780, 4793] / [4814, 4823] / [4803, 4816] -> 1.5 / 17.4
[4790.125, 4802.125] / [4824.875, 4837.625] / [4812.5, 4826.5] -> -1.5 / 15.7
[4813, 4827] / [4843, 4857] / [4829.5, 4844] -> 0.5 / 16.3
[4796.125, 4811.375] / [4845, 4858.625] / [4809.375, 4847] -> -3.5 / 15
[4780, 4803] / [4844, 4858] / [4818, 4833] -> -1.4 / 15.5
